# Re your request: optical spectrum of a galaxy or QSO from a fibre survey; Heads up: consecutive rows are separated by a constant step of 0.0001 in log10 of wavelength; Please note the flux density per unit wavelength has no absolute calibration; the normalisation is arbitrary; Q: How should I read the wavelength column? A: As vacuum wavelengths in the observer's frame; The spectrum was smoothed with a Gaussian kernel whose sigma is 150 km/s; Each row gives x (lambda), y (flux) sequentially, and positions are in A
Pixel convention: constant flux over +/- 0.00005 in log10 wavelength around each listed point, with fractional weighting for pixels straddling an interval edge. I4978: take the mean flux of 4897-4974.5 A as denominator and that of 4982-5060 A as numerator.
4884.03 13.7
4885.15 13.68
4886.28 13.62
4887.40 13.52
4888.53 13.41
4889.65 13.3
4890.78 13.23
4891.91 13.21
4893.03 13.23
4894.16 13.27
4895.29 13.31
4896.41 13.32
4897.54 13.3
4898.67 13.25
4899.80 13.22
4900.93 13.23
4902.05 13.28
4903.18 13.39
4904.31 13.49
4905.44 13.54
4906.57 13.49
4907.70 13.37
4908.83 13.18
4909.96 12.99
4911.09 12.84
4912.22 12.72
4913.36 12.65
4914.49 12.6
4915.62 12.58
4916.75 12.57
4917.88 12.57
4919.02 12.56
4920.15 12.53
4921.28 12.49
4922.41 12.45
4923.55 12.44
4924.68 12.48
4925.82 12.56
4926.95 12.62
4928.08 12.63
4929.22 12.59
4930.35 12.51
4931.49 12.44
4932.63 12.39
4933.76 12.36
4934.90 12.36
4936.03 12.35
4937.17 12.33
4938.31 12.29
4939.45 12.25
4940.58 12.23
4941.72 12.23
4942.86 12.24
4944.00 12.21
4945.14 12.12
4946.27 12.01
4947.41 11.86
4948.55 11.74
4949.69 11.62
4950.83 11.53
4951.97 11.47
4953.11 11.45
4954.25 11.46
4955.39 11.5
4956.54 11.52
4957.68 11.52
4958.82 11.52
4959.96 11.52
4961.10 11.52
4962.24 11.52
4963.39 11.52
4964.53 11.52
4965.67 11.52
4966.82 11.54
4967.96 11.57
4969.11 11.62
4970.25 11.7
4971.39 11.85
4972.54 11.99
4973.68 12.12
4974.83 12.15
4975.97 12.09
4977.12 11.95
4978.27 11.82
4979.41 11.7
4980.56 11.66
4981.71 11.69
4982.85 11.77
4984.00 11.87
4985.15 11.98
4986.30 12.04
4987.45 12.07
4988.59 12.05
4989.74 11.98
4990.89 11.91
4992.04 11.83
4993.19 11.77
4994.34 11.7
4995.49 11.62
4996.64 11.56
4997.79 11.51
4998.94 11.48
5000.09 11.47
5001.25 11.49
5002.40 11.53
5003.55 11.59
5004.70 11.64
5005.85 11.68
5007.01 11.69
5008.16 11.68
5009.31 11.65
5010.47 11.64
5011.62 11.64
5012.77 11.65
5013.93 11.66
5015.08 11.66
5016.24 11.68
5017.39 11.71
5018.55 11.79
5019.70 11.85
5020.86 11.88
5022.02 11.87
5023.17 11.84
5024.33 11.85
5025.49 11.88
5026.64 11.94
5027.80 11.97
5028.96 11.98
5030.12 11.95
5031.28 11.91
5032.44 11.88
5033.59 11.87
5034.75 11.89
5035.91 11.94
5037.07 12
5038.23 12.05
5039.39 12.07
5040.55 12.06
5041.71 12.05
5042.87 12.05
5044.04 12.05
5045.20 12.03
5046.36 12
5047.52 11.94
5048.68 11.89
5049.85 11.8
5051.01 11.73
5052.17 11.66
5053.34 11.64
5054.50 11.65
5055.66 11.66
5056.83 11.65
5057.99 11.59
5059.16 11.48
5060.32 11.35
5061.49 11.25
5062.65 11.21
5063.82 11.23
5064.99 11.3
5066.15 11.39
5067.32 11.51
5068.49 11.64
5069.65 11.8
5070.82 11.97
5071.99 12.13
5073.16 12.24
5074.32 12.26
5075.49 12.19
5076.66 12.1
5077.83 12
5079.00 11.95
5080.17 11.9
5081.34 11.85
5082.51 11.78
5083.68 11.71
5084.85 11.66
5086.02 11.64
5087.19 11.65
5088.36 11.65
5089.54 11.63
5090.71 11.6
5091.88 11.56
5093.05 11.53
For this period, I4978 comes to 1.0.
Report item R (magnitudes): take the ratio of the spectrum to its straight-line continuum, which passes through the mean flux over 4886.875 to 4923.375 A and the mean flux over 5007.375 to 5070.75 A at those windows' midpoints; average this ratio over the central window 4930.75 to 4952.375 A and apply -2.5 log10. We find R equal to 0.052 mag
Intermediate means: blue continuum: 13.1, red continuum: 11.8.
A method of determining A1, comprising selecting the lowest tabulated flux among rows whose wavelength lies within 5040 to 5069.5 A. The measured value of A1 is 11.21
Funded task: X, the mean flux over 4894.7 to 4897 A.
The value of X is 13.3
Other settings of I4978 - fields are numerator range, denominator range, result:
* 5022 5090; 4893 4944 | 0.93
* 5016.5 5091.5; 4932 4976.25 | 1.00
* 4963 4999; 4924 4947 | 0.95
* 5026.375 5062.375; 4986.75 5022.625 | 1.01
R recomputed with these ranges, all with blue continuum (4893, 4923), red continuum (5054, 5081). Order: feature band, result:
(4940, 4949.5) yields 0.06 mag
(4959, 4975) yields 0.08 mag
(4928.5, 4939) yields 0.04 mag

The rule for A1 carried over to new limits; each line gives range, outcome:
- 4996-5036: 11.47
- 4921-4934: 12.36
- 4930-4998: 11.45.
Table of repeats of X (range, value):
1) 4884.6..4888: 13.6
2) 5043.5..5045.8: 12.1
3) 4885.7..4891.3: 13.4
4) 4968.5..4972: 11.7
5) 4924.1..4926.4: 12.5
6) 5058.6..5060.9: 11.4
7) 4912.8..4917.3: 12.6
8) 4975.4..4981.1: 11.8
